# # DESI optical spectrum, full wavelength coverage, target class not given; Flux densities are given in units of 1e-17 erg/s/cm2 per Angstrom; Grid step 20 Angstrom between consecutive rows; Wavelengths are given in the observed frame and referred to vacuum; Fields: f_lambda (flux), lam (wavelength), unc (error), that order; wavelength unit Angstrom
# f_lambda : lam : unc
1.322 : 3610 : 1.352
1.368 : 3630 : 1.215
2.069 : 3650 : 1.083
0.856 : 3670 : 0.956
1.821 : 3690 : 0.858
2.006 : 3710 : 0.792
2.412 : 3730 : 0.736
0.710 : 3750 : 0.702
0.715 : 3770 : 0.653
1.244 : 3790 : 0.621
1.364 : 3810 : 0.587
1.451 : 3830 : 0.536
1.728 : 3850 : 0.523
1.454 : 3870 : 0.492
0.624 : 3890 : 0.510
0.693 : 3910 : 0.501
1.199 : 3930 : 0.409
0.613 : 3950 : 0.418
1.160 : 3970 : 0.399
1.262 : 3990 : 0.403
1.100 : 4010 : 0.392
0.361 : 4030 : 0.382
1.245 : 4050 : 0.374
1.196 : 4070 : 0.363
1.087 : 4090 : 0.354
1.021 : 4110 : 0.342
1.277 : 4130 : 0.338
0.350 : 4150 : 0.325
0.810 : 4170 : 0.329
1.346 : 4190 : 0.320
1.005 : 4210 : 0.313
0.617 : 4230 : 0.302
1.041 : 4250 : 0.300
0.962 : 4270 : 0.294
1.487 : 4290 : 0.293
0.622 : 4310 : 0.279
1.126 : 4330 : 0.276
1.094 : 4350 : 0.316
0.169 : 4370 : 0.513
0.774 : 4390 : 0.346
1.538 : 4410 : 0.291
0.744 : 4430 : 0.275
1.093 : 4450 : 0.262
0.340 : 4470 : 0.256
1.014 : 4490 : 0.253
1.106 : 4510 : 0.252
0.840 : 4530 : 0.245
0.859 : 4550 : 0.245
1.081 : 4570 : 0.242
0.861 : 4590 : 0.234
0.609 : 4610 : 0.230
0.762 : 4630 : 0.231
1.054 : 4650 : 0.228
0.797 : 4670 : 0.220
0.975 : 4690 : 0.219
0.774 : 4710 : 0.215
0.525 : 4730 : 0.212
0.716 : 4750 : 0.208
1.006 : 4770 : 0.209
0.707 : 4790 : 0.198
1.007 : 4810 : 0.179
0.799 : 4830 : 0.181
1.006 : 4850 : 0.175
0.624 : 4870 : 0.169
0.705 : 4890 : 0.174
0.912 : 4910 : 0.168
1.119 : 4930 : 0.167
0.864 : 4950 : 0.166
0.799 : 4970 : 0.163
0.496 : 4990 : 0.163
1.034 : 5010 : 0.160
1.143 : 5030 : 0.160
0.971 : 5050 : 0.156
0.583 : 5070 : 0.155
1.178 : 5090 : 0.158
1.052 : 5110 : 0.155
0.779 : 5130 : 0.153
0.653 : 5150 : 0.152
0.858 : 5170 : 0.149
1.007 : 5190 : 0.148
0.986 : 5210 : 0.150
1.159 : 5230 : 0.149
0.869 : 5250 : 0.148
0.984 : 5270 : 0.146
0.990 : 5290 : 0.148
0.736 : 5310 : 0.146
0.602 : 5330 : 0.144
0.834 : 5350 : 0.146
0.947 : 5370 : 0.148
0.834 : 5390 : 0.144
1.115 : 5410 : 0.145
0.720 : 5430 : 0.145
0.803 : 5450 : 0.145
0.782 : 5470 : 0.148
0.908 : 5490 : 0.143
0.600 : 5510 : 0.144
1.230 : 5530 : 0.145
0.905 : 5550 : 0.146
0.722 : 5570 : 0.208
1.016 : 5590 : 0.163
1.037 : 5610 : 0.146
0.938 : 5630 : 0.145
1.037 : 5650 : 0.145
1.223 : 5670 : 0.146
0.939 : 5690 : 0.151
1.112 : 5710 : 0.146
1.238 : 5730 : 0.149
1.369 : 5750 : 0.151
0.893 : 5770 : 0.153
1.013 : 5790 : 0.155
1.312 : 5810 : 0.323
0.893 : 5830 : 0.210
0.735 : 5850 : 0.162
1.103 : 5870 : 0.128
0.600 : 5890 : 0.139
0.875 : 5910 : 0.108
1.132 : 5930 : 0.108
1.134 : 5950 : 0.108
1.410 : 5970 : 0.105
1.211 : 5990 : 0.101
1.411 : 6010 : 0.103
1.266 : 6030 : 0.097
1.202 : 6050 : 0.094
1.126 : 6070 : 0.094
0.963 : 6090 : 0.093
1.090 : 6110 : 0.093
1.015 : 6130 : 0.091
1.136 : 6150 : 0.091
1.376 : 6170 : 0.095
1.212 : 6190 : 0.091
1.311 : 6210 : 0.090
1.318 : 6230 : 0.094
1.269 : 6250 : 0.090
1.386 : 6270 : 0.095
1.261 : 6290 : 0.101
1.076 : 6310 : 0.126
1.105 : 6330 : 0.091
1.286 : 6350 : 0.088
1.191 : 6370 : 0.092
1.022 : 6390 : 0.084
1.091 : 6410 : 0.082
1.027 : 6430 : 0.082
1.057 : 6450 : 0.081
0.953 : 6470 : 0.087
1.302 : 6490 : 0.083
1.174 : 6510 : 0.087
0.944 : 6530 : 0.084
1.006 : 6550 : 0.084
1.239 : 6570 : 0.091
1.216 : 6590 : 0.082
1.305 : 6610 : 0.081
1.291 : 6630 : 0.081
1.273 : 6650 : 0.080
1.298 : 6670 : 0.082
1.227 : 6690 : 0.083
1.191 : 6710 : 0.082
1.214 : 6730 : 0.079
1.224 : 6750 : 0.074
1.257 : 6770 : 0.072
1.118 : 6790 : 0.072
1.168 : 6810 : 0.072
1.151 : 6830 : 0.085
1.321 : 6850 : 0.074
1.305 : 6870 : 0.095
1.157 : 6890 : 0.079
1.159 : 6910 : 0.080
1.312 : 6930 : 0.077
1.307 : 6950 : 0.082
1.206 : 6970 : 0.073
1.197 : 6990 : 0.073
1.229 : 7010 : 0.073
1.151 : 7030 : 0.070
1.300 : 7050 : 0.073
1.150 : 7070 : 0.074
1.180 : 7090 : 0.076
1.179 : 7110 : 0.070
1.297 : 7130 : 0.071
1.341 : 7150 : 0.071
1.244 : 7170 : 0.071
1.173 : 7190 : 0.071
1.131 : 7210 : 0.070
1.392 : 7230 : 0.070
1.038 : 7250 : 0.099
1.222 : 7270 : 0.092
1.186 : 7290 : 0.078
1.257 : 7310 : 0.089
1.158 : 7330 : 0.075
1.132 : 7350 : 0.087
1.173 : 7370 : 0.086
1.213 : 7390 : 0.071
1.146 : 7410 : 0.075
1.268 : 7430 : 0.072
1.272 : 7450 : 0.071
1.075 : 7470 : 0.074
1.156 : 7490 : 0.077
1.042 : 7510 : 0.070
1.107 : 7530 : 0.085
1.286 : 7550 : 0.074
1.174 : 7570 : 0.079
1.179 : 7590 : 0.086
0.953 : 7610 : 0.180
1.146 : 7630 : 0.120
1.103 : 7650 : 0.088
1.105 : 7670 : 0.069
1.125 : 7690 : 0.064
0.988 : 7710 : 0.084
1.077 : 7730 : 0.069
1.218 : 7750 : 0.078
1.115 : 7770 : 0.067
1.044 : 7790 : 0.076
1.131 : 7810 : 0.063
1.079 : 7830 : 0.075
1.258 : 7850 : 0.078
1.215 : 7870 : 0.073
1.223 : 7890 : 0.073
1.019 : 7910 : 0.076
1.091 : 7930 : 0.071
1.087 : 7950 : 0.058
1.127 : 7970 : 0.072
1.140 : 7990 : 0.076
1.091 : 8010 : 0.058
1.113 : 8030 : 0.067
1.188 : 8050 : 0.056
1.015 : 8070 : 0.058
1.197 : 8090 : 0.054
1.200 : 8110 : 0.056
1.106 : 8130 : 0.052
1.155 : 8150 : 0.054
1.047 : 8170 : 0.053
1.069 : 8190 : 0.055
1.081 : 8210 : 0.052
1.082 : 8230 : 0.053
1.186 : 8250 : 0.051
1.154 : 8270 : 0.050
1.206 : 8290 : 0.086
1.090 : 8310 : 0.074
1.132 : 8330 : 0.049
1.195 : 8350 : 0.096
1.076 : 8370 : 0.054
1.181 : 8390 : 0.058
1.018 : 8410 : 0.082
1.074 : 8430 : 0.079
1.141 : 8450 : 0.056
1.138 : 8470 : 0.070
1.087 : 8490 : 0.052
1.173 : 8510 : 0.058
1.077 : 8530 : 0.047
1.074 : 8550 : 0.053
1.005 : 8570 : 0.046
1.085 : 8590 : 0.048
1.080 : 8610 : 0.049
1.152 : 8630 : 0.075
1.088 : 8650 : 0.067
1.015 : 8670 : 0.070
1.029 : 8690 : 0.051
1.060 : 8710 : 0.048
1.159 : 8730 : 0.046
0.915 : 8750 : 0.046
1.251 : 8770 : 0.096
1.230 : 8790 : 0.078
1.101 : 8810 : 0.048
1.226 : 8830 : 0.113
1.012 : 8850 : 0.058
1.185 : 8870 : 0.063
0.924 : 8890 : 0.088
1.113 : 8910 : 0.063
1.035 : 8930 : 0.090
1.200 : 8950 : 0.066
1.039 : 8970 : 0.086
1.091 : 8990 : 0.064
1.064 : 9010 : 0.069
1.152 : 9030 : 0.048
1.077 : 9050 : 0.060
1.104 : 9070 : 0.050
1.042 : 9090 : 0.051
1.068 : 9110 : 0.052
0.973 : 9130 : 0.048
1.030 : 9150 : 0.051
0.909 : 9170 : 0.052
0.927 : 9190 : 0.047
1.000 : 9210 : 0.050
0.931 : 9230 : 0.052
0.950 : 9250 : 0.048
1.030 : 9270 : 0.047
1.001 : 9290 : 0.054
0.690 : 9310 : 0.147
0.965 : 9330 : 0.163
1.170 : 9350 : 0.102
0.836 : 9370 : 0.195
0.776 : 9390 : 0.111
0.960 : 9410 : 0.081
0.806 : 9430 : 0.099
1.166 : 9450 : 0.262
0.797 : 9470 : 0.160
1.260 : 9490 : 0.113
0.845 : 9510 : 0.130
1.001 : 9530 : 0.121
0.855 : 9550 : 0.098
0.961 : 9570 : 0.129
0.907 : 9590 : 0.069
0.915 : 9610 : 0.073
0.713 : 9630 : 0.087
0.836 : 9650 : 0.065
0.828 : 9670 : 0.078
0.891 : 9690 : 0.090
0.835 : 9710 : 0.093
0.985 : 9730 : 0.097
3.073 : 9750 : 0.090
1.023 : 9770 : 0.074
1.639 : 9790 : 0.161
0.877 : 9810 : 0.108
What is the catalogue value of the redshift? 0.485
